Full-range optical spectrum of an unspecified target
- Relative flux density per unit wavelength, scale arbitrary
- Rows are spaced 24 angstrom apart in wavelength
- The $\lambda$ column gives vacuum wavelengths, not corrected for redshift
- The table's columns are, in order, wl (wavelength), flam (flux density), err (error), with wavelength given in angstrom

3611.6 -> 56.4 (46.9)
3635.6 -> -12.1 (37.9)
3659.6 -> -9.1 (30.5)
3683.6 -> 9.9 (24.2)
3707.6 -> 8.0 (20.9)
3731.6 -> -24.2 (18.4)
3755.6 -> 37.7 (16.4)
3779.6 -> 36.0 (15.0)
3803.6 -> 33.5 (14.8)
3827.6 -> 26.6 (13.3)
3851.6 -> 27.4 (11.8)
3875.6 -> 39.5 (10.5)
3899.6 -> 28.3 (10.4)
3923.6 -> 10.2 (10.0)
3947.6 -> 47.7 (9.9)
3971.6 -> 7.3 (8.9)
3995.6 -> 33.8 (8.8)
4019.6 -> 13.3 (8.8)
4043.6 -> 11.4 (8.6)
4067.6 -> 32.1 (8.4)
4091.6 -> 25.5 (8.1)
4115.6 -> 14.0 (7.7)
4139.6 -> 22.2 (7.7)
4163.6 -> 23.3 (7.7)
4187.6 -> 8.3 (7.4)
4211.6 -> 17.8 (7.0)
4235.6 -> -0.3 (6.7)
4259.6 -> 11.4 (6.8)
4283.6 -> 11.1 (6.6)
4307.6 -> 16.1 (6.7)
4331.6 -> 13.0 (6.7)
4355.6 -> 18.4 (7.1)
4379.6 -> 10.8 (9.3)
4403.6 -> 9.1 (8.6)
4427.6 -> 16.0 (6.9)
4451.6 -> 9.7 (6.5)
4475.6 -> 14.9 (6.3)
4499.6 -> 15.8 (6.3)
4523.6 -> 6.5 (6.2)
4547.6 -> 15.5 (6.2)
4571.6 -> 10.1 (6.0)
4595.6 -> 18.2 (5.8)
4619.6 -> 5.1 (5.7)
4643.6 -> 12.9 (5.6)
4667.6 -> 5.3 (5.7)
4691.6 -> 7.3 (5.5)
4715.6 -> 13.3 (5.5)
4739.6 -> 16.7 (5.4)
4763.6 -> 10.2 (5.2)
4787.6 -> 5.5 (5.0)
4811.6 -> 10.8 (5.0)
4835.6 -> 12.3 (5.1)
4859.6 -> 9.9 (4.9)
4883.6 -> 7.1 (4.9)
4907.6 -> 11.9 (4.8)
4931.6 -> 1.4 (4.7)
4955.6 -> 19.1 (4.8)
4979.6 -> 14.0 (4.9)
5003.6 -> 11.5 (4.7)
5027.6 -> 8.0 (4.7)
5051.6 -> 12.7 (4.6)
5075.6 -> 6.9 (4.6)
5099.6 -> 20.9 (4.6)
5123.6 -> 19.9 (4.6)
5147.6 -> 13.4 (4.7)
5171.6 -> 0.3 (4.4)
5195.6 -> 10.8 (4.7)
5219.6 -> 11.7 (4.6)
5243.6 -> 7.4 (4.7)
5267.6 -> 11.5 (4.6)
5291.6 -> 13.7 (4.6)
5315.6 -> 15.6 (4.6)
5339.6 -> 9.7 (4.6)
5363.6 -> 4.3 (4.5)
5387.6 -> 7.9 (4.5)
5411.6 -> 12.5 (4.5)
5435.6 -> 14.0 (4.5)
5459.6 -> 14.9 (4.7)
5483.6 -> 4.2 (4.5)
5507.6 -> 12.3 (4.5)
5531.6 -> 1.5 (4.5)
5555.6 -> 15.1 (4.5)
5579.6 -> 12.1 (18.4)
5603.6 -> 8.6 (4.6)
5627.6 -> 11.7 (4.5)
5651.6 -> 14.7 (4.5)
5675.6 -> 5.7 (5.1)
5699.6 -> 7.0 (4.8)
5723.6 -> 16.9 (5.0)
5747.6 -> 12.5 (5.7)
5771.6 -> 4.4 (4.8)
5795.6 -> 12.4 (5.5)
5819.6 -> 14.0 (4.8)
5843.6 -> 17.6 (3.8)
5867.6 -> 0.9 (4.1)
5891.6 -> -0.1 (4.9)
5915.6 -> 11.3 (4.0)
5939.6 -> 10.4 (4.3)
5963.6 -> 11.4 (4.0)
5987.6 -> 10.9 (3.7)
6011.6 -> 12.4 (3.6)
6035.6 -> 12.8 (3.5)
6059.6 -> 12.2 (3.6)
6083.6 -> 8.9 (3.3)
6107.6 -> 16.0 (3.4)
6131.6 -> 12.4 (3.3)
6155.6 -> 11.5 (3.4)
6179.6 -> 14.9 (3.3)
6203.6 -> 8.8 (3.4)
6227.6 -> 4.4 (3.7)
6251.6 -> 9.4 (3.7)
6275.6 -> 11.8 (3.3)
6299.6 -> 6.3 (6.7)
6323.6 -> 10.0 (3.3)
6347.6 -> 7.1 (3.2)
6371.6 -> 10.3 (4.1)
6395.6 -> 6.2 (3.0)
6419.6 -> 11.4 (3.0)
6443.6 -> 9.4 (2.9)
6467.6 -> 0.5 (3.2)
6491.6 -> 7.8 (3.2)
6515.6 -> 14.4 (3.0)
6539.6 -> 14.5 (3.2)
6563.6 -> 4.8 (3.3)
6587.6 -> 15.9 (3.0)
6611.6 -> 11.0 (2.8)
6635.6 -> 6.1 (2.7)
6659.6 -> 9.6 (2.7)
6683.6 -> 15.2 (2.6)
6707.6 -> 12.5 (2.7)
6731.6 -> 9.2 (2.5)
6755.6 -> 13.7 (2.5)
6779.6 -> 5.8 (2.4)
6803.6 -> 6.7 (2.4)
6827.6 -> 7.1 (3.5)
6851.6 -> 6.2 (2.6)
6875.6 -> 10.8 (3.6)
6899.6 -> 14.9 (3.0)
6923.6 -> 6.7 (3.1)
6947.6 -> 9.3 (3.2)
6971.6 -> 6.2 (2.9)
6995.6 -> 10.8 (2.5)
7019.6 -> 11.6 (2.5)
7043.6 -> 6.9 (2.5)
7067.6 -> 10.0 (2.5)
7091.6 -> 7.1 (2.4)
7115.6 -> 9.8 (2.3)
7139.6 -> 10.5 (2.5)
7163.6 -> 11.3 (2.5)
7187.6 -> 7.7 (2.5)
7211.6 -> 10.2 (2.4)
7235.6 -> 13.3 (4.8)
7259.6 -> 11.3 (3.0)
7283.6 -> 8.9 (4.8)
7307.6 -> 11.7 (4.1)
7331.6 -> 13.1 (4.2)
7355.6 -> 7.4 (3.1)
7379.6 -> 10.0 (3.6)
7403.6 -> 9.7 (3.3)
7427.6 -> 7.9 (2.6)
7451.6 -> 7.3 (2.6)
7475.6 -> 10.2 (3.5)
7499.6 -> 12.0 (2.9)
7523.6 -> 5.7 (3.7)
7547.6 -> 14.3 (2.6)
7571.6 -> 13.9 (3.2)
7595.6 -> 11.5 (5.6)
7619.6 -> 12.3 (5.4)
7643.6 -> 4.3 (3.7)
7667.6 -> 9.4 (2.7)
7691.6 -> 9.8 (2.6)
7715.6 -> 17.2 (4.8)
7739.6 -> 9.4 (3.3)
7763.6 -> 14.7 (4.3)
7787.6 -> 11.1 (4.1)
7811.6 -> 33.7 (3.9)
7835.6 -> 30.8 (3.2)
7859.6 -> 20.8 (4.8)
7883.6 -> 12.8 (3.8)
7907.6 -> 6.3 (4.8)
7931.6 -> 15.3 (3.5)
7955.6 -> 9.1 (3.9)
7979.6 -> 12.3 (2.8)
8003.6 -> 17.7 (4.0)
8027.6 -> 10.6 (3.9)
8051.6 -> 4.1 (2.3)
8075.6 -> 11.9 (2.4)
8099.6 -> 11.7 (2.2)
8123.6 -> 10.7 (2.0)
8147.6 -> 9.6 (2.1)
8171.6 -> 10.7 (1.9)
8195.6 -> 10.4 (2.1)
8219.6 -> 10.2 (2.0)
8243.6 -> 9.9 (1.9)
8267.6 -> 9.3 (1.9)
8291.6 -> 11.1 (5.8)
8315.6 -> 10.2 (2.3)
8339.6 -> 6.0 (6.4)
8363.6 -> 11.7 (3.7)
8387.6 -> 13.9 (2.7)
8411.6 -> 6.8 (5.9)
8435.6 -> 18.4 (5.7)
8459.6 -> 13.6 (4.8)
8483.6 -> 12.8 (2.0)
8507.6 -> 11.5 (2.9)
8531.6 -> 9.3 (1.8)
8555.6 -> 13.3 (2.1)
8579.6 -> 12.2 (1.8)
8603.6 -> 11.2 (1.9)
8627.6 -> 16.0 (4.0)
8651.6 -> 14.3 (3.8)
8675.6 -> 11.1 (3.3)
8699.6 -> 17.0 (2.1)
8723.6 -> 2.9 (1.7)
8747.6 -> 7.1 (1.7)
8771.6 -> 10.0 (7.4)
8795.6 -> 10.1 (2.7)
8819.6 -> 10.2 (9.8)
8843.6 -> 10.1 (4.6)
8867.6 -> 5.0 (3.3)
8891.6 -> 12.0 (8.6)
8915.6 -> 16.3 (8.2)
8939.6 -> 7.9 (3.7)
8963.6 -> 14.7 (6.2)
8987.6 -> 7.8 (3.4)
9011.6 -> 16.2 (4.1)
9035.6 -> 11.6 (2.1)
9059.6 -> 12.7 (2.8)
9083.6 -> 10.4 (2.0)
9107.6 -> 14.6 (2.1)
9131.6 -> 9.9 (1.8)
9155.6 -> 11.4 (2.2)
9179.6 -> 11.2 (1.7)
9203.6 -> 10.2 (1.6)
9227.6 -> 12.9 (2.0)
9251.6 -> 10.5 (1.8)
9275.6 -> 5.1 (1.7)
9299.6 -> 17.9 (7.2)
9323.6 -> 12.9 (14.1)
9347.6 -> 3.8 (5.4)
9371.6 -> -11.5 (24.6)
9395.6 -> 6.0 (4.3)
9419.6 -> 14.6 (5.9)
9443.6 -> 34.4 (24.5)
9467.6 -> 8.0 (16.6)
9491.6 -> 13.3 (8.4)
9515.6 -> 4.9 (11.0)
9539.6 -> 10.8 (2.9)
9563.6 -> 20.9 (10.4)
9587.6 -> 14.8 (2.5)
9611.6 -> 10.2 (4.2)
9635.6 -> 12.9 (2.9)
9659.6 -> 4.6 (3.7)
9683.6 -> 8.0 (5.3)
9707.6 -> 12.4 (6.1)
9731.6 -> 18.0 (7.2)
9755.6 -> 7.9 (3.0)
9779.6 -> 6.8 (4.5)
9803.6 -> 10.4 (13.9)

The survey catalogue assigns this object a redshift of 1.10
